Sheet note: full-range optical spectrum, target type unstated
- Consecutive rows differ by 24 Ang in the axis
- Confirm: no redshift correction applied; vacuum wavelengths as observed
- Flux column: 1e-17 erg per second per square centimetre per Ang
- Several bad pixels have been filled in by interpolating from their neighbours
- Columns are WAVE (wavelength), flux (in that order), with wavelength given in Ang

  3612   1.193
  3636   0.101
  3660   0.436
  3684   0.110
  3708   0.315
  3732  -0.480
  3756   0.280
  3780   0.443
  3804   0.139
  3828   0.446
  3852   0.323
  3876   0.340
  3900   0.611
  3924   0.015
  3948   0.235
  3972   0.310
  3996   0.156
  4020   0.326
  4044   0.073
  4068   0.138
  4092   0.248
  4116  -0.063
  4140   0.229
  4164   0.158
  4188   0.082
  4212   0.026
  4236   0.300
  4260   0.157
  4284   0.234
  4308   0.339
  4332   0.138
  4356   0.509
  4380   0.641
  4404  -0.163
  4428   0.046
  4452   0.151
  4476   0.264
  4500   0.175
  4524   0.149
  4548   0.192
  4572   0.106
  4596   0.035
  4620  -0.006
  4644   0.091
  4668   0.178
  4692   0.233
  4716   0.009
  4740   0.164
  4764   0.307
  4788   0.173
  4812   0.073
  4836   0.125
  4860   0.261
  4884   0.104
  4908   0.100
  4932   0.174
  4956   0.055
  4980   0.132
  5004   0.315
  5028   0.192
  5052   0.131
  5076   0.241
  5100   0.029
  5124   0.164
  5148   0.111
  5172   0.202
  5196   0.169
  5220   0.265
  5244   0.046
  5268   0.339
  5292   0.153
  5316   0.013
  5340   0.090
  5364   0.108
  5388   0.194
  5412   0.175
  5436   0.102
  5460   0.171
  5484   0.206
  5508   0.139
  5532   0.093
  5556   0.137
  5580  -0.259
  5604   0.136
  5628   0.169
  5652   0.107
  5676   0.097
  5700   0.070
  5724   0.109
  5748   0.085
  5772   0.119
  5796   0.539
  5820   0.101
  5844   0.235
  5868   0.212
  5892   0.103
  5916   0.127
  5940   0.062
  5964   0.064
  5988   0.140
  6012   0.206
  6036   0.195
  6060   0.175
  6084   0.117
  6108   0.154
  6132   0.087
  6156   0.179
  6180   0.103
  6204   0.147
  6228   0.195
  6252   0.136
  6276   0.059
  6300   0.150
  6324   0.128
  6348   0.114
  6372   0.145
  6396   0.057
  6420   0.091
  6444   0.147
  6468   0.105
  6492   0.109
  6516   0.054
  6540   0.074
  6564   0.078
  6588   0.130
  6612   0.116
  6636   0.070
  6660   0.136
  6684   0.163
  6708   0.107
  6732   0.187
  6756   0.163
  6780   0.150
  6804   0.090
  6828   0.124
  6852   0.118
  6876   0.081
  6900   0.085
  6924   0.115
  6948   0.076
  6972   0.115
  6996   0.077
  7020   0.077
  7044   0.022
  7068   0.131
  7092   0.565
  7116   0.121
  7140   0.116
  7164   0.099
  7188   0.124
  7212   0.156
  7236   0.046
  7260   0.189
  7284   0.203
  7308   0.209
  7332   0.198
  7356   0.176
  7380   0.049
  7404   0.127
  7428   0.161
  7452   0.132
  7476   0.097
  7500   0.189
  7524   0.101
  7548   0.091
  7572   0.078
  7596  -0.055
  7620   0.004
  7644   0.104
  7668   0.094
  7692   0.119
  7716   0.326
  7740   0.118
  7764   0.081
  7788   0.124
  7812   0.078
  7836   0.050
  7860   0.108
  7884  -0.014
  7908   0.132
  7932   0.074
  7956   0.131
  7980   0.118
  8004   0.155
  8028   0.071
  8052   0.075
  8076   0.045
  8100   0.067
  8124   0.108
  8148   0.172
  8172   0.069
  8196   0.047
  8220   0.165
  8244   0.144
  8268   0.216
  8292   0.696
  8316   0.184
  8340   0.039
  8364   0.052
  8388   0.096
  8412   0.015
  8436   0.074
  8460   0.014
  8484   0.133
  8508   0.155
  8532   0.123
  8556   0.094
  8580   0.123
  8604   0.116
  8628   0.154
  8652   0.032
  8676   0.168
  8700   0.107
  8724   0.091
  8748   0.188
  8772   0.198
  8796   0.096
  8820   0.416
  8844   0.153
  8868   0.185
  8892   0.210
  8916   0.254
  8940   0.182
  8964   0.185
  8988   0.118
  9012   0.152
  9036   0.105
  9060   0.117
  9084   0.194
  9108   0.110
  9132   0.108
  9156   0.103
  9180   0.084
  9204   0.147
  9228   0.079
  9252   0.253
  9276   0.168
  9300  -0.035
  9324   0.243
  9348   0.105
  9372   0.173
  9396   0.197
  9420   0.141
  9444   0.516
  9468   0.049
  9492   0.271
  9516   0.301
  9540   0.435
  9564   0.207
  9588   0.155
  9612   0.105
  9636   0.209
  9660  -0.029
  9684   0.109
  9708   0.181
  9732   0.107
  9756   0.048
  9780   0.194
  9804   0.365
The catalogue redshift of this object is 0.90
